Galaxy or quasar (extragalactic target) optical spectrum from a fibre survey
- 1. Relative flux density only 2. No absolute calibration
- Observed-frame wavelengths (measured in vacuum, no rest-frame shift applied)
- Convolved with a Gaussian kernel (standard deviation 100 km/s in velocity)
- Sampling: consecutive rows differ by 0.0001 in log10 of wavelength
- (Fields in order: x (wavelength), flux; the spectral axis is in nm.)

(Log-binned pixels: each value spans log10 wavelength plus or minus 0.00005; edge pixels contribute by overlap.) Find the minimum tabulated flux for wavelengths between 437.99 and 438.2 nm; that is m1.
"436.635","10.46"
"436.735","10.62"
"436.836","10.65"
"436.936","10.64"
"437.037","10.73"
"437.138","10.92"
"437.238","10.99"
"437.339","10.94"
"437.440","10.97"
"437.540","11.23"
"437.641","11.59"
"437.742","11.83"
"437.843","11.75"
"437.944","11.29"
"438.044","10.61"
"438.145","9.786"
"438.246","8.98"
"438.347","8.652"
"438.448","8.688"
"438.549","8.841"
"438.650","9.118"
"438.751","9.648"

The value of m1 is 9.786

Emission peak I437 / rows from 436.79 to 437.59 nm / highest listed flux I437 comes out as 11.23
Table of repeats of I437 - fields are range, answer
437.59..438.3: 11.83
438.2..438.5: 8.98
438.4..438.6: 8.841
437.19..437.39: 10.99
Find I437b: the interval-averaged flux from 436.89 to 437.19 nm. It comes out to 10.8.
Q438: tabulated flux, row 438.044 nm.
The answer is 10.61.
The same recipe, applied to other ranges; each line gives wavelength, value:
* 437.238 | 10.99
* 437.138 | 10.92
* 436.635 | 10.46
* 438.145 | 9.786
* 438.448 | 8.688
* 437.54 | 11.23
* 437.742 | 11.83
